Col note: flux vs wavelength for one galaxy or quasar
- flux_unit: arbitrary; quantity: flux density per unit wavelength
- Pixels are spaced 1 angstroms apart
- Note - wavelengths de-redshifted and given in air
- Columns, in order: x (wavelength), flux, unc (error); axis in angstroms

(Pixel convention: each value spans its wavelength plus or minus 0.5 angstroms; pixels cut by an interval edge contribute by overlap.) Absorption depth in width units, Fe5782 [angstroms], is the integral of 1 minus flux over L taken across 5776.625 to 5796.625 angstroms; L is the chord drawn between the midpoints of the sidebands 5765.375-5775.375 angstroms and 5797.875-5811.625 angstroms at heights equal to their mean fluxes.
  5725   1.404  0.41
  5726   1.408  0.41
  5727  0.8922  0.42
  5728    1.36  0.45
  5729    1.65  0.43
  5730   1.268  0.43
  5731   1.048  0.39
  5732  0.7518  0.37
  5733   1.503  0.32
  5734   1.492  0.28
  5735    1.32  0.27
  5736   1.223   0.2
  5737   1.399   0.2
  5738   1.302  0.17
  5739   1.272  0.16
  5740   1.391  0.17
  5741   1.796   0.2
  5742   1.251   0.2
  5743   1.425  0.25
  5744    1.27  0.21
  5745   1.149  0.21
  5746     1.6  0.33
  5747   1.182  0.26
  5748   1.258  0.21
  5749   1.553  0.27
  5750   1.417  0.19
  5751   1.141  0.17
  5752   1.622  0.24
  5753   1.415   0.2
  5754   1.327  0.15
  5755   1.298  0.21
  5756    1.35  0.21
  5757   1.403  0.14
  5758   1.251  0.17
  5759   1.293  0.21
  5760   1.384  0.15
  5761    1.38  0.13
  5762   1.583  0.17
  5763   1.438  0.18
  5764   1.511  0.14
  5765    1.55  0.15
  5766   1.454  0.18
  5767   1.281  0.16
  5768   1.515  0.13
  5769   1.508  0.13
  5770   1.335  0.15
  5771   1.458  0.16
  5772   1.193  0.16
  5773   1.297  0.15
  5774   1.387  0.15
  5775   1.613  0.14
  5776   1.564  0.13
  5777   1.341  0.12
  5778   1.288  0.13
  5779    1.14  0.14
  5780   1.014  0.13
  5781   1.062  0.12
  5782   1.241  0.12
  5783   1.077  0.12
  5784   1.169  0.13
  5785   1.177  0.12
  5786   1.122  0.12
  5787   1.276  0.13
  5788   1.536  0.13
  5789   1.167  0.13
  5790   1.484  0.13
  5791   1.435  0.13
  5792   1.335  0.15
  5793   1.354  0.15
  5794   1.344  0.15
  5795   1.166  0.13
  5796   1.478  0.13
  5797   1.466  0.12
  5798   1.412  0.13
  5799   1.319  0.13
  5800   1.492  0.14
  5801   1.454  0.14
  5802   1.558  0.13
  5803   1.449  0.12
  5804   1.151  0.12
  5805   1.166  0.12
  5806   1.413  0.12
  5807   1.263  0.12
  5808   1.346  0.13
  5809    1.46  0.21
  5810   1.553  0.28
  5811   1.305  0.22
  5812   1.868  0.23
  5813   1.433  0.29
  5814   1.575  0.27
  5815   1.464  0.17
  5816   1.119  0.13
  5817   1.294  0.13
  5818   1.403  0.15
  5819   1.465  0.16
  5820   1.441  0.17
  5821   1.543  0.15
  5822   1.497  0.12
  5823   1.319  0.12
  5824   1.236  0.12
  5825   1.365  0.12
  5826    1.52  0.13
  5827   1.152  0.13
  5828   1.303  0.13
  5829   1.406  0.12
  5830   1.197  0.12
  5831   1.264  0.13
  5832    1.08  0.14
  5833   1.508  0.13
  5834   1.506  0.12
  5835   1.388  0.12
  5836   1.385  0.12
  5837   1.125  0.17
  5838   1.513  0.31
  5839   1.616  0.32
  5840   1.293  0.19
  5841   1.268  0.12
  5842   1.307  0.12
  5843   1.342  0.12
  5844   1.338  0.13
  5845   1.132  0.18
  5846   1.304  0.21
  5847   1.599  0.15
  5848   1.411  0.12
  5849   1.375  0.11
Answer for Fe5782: 1.9 angstroms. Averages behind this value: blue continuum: 1.4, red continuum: 1.39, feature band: 1.26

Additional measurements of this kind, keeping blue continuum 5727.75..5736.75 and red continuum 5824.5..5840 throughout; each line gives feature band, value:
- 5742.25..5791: -1.2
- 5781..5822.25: -1.0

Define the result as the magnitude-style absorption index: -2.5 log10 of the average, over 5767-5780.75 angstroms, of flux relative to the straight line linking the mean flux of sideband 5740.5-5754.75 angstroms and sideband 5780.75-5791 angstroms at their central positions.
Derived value -0.049 mag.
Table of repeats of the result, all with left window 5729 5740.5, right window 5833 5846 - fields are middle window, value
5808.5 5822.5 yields -0.09 mag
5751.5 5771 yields -0.09 mag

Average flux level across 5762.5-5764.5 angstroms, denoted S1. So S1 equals 1.47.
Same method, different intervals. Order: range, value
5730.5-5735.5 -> 1.22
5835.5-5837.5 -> 1.25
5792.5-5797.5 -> 1.36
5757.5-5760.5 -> 1.31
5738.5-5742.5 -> 1.43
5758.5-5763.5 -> 1.42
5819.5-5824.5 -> 1.41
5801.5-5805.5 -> 1.33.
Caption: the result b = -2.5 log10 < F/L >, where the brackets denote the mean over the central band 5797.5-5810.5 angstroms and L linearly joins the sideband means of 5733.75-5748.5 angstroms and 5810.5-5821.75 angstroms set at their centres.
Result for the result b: 0.03 mag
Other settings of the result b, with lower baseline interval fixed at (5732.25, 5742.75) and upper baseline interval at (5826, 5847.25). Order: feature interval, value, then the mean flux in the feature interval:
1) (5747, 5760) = 0.015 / 1.35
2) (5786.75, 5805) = -0.019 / 1.38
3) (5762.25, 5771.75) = -0.061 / 1.45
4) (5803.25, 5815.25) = -0.054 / 1.42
